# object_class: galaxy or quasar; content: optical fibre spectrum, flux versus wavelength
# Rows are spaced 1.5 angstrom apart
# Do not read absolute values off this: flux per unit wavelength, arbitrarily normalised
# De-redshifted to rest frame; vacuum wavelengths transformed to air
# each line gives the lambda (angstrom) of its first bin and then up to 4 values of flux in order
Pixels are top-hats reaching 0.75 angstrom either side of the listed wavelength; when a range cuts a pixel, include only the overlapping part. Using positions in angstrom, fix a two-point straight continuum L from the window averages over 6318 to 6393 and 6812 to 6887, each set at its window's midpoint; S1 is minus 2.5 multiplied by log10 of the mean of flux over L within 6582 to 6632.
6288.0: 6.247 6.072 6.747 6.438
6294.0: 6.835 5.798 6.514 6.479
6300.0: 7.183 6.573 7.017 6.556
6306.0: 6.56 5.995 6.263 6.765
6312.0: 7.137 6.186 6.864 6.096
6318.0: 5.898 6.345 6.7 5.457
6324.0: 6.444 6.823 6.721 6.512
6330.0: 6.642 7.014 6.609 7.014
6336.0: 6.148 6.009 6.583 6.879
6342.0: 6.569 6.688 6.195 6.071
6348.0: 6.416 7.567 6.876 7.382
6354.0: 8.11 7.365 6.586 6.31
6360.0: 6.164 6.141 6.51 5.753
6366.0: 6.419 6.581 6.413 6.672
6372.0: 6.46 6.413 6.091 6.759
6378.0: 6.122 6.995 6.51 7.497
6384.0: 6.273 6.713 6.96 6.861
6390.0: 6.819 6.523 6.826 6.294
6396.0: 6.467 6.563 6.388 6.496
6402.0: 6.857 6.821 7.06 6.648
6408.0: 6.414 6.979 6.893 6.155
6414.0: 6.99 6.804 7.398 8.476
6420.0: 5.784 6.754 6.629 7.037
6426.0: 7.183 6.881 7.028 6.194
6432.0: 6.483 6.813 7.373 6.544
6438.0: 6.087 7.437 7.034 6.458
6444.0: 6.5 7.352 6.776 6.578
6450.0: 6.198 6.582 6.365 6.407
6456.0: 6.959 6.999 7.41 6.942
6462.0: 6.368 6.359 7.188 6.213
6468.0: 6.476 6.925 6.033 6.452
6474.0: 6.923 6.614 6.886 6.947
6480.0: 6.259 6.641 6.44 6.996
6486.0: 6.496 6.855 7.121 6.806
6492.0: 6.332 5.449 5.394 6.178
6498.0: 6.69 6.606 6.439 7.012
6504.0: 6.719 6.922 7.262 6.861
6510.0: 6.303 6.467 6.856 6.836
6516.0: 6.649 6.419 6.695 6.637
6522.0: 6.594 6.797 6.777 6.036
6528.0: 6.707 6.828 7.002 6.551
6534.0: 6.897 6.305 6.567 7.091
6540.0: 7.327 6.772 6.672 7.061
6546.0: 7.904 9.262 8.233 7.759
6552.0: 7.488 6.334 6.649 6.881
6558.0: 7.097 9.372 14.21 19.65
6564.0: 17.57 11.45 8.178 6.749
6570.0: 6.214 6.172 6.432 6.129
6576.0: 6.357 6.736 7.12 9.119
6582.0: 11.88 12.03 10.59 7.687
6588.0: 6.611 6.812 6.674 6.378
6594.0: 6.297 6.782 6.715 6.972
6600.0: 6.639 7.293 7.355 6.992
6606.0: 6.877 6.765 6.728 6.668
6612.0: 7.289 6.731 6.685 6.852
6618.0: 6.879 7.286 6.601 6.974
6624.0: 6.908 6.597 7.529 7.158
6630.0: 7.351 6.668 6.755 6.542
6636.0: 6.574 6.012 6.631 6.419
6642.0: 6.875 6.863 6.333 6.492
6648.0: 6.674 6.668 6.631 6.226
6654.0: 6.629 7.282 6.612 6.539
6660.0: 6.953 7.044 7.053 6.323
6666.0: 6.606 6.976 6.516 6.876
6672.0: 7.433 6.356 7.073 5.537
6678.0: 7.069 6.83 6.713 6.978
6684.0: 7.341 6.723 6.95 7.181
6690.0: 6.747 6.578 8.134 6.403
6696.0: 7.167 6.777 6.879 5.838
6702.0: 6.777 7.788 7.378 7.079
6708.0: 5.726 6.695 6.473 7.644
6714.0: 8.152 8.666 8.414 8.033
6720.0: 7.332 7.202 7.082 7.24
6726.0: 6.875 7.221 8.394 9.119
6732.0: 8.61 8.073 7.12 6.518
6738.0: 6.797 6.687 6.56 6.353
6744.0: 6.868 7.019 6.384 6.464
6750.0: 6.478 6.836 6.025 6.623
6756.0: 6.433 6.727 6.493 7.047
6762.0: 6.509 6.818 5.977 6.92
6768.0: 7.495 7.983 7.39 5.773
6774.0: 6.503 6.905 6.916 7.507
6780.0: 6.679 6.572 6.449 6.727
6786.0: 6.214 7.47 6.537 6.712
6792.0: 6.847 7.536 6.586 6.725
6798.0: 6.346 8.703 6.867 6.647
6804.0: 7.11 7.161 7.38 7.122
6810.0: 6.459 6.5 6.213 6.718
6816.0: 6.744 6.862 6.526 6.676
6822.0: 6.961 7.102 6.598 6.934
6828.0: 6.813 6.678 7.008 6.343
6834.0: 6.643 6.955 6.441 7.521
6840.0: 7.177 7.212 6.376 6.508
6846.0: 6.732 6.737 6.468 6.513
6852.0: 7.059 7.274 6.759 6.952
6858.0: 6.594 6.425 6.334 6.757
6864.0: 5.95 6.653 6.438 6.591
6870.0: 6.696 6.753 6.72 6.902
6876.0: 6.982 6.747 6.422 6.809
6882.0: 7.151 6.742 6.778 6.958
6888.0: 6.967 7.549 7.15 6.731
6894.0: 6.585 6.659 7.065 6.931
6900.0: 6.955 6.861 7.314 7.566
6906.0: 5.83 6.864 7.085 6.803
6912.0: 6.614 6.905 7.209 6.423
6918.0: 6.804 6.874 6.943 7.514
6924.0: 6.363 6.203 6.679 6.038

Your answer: -0.09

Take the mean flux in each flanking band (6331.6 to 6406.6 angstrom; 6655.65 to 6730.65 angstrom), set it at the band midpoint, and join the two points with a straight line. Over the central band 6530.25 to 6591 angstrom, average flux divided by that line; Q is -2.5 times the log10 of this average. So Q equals -0.20 mag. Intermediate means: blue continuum 6.63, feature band 8.3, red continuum 7.06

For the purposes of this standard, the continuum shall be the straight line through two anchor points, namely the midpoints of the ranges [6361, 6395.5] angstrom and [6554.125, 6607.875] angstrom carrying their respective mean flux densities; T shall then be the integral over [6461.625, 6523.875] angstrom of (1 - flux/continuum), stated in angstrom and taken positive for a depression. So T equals 7.84 angstrom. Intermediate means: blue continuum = 6.55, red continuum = 8.32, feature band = 6.6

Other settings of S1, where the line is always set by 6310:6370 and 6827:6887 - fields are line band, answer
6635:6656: 0.01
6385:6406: -0.02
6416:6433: -0.05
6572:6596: -0.16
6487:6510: 0.01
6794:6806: -0.05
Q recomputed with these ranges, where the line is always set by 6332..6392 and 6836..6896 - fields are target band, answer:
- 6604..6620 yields -0.029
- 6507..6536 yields 0.002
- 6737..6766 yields 0.025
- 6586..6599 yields -0.009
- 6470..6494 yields 0.011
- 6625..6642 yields -0.008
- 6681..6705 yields -0.037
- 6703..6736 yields -0.125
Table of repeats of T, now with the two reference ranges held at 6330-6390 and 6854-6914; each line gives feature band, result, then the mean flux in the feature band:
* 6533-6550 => -1.49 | 7.28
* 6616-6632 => -0.66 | 6.99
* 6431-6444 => -0.18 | 6.75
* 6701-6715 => -0.72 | 7.09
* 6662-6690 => -0.33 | 6.81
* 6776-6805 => -0.61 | 6.9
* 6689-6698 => -0.33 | 6.98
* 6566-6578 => -0.04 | 6.72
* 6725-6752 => -1.56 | 7.14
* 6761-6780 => -0.36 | 6.88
